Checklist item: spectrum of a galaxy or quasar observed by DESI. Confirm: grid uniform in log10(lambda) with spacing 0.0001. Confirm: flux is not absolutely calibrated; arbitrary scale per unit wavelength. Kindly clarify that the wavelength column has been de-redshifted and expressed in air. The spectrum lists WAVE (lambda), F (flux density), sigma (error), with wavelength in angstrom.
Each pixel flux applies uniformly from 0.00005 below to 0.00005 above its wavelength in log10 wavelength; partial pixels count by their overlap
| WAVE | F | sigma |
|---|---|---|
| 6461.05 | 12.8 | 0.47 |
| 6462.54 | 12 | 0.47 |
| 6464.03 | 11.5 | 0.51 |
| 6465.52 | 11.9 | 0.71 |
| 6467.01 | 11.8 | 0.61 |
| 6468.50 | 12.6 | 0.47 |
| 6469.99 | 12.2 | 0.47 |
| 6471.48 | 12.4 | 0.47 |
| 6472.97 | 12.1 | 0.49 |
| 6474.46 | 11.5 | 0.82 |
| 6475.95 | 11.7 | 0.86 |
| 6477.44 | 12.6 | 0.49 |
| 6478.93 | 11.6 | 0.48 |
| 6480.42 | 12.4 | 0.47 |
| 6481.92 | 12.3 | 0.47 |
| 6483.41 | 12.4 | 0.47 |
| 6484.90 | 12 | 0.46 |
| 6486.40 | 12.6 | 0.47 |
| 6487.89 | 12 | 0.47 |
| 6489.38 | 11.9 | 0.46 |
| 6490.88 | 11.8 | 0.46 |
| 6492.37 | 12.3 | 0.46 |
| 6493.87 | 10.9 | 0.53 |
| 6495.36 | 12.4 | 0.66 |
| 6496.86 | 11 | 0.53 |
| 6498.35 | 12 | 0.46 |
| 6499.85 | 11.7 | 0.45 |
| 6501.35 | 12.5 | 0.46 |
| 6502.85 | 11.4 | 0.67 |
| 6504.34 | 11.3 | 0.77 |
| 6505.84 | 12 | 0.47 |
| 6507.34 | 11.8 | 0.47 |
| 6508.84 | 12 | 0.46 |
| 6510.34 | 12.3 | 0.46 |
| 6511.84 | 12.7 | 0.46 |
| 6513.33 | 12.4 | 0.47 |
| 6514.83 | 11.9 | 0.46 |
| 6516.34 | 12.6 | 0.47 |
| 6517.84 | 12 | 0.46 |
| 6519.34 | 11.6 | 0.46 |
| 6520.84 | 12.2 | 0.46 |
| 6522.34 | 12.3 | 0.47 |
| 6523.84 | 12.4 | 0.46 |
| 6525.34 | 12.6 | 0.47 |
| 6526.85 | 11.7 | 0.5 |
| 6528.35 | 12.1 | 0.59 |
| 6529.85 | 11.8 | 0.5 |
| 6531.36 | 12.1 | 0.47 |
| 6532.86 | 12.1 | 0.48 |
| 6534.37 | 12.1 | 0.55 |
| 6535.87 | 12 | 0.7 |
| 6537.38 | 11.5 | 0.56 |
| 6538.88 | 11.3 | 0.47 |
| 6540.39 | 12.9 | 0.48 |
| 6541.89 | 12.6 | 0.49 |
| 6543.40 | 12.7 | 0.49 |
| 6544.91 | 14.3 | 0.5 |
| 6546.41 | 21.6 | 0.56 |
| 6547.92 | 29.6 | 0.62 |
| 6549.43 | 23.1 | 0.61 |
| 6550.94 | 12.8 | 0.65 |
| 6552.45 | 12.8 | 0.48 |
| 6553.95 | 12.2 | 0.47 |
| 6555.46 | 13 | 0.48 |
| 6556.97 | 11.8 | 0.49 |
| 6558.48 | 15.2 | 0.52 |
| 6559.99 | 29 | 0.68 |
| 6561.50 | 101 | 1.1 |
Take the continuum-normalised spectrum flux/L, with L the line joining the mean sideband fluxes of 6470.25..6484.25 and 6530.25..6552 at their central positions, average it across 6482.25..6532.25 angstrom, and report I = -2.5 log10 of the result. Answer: 0.120 mag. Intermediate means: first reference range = 12.1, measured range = 12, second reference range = 15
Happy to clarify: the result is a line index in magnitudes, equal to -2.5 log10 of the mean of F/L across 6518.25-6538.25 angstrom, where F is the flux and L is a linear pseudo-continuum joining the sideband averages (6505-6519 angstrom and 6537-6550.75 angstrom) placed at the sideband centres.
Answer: 0.19 mag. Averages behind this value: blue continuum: 12.2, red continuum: 16.6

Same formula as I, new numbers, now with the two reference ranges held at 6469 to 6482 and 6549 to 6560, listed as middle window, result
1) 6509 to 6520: 0.12 mag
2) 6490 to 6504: 0.10 mag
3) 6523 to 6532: 0.17 mag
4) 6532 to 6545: 0.18 mag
